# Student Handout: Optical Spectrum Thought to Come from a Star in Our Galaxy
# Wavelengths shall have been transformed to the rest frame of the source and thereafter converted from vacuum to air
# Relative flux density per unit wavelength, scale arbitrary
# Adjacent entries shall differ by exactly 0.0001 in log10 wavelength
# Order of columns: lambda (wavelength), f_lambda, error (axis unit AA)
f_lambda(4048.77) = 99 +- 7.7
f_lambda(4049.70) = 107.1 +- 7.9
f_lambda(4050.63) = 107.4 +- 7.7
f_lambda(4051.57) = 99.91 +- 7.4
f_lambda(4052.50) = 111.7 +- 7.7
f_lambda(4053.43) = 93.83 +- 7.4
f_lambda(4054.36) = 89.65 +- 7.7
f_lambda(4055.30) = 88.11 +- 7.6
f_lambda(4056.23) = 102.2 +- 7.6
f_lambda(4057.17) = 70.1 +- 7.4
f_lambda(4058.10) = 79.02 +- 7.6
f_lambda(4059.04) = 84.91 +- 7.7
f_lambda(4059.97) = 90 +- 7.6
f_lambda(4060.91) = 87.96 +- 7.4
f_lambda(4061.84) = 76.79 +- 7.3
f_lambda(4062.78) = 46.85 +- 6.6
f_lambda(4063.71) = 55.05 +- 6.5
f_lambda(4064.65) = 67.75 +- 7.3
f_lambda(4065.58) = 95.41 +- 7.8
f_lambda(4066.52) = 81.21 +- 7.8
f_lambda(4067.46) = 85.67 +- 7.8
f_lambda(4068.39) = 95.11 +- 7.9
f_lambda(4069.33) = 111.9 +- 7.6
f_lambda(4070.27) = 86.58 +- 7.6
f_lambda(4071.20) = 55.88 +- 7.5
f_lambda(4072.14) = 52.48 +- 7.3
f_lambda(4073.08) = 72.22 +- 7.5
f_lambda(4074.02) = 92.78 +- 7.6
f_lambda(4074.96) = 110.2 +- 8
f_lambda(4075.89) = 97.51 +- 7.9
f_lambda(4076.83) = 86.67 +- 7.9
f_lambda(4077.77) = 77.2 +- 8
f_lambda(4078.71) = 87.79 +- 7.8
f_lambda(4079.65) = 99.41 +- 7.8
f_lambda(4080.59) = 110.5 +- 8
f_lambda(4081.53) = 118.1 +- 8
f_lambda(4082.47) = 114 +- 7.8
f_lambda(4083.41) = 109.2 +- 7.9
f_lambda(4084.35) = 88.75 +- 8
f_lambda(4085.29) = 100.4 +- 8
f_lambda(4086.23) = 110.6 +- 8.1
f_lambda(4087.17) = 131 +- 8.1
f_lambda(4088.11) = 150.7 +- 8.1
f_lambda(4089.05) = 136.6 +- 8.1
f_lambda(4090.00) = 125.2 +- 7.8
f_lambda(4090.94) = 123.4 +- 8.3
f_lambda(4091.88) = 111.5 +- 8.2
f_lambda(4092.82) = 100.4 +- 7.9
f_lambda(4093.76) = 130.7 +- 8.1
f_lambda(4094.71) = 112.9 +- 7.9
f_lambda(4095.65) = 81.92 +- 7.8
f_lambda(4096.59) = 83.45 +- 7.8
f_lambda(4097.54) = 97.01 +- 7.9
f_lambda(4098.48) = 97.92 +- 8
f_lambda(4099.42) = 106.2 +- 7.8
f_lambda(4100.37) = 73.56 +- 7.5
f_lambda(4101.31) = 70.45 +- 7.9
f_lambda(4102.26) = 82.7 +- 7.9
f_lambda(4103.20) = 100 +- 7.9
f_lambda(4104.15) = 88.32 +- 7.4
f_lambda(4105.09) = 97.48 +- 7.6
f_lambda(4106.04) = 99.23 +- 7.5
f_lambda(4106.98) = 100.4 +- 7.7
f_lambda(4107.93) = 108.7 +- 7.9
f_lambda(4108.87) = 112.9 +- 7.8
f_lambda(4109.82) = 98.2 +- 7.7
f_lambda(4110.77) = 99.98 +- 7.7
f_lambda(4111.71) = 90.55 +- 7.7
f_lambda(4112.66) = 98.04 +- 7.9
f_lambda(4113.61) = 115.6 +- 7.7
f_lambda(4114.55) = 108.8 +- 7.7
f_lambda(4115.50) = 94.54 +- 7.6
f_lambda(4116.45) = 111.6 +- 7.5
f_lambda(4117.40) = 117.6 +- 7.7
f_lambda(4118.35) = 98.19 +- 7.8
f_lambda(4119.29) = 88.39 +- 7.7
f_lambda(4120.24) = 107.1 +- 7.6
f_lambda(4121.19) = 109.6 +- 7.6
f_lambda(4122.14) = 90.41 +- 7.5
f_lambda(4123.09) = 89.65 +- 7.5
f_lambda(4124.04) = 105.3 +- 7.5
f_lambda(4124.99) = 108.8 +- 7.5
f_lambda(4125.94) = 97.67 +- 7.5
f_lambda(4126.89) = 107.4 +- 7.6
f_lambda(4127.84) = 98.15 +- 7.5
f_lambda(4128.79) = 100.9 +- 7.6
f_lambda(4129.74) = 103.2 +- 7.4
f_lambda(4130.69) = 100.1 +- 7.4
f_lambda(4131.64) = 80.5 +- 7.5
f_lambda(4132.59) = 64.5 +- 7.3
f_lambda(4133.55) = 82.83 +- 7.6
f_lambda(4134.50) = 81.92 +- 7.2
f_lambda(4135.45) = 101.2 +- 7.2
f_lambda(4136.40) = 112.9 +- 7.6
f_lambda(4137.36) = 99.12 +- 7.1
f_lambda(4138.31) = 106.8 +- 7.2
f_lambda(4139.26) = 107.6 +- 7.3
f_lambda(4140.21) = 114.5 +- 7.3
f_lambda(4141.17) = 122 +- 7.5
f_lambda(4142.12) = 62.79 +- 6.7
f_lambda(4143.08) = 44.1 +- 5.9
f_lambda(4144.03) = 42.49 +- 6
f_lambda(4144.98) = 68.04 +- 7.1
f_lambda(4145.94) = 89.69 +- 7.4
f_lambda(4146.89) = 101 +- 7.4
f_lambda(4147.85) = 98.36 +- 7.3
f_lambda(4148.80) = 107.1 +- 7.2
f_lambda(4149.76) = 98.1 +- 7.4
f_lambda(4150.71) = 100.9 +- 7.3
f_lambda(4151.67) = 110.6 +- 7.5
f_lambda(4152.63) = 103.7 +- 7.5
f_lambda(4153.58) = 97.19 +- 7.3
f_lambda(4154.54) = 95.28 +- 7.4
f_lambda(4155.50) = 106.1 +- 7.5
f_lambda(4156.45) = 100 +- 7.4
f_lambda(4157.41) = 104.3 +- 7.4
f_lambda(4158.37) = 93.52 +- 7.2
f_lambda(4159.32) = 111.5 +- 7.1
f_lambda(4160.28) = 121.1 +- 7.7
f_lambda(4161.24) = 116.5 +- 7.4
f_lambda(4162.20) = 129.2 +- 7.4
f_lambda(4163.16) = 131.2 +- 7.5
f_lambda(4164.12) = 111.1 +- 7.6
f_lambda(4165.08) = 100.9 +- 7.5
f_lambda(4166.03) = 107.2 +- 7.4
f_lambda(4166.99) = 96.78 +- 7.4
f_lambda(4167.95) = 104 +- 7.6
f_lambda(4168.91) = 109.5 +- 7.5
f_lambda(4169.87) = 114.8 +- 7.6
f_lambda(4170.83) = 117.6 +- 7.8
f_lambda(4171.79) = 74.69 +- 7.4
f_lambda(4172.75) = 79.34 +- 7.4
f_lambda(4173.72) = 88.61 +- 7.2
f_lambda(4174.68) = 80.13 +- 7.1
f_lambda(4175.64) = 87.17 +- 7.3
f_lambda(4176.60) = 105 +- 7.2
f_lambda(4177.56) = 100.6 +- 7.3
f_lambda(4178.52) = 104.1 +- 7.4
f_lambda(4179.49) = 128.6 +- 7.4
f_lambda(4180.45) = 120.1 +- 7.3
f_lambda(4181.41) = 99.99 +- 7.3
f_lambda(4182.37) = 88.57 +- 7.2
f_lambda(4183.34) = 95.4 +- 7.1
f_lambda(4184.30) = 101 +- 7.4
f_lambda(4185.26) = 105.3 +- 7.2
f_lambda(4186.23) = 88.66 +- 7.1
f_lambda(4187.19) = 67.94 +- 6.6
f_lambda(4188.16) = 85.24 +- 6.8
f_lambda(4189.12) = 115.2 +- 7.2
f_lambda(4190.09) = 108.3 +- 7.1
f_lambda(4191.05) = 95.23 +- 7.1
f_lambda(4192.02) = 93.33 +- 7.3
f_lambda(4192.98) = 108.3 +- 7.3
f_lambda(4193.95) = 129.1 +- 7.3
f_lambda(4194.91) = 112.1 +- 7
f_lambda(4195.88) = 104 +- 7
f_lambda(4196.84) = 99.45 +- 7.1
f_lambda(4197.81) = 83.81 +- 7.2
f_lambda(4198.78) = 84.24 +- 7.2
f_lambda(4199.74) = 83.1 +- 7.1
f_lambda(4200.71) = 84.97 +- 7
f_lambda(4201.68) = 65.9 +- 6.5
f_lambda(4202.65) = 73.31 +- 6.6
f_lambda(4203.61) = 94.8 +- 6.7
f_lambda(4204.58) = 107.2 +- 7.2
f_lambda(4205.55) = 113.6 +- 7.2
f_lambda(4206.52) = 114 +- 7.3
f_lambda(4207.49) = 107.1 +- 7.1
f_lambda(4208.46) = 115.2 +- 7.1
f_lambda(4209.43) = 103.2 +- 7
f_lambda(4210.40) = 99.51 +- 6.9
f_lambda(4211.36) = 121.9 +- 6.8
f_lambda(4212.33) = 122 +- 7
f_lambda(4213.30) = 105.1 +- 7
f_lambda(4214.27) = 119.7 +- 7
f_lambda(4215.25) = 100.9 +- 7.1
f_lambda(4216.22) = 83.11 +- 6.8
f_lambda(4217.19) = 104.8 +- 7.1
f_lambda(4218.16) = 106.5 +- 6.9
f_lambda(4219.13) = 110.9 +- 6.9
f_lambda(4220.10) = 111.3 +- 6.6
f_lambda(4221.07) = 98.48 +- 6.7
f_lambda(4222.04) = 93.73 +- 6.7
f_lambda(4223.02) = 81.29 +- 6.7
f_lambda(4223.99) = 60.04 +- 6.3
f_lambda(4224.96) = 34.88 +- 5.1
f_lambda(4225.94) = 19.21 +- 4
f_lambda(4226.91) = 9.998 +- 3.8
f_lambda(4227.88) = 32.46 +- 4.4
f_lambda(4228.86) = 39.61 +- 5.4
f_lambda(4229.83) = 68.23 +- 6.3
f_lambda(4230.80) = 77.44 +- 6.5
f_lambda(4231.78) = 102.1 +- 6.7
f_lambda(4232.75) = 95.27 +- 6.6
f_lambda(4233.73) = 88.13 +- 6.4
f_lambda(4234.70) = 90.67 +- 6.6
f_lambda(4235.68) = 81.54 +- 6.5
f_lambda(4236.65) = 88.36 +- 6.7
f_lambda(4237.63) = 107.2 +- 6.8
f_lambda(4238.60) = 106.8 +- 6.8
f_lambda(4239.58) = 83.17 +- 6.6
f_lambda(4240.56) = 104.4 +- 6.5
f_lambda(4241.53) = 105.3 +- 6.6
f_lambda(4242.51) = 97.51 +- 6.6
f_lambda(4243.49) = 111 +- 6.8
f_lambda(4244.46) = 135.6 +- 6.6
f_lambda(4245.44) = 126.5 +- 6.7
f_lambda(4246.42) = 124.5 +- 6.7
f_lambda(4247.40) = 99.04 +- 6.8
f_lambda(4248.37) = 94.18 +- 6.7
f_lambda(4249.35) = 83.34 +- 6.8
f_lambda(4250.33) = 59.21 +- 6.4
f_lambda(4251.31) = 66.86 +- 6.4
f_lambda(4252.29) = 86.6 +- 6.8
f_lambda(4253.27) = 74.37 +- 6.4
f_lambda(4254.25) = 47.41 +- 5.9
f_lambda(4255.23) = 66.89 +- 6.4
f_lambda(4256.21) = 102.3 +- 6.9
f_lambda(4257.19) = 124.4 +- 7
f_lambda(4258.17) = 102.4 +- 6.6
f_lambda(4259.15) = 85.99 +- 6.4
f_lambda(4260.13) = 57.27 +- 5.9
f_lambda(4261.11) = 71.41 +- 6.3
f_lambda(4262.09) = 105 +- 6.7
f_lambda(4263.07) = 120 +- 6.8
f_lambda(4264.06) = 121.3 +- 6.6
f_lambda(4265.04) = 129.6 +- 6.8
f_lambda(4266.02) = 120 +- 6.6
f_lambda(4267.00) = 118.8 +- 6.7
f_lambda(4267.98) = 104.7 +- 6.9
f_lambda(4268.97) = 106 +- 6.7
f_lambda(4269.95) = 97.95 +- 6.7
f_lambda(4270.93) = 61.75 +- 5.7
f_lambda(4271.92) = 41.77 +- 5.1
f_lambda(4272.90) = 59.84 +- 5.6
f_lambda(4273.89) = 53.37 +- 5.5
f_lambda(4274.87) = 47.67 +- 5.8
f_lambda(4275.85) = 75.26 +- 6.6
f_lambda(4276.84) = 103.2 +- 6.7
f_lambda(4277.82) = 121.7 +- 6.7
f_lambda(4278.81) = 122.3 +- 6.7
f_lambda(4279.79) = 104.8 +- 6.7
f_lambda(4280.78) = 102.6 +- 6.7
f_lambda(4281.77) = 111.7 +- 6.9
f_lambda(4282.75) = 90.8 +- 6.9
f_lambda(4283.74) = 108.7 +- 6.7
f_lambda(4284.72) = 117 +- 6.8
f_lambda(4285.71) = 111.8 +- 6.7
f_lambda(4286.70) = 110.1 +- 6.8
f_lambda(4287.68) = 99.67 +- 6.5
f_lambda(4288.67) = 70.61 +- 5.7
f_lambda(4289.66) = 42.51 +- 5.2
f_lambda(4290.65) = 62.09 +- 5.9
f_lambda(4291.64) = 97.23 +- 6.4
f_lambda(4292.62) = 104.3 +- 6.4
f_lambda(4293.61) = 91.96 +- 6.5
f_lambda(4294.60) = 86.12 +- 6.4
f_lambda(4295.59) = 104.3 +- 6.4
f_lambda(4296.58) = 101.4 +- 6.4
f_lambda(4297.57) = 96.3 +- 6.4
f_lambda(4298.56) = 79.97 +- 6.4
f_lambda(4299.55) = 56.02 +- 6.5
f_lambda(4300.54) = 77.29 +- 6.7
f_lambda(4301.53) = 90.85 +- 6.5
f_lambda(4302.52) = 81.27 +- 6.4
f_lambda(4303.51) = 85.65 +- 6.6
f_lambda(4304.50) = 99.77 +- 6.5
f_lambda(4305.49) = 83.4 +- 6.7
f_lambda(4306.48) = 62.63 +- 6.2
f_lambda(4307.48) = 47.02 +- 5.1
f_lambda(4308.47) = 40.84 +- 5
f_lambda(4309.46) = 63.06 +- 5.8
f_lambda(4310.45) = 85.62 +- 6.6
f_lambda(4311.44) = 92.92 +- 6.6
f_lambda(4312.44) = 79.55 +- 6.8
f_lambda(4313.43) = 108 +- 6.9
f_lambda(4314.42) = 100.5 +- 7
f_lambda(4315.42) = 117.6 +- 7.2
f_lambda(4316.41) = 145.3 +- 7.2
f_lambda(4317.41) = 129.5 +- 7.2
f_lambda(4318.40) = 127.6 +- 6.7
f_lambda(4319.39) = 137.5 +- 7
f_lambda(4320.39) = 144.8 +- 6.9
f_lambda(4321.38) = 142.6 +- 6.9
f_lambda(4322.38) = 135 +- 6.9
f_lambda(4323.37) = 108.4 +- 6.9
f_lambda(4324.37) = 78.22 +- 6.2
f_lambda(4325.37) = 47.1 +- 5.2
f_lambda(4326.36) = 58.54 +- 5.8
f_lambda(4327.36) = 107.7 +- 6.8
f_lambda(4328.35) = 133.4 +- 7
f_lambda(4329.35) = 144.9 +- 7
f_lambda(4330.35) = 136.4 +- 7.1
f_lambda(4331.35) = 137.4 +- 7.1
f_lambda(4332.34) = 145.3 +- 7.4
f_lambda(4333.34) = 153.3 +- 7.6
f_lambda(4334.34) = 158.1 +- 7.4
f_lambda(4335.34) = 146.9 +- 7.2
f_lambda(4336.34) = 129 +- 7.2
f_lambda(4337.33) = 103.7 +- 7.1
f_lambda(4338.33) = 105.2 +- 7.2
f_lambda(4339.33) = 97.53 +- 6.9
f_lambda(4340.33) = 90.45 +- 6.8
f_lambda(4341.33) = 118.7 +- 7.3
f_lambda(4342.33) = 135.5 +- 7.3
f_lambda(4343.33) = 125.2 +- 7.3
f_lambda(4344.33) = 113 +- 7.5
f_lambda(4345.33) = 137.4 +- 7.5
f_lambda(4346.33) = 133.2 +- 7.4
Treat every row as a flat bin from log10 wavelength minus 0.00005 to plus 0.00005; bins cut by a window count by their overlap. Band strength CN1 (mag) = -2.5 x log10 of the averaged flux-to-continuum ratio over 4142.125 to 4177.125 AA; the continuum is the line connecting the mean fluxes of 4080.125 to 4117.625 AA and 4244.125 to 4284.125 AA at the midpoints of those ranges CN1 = 0.03 mag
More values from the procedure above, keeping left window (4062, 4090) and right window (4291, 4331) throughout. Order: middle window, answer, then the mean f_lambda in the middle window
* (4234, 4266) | 0.011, 95.9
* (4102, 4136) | -0.039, 98.5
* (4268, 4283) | 0.119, 87.2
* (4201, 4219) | -0.074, 103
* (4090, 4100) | -0.115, 105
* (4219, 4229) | 0.481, 62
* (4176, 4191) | -0.052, 101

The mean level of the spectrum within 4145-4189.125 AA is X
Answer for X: 102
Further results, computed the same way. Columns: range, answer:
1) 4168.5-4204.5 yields 96.8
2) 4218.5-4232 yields 66.8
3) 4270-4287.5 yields 91.2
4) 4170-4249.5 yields 94.5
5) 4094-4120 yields 98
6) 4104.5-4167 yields 99.7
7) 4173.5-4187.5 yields 98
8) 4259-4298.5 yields 93.4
